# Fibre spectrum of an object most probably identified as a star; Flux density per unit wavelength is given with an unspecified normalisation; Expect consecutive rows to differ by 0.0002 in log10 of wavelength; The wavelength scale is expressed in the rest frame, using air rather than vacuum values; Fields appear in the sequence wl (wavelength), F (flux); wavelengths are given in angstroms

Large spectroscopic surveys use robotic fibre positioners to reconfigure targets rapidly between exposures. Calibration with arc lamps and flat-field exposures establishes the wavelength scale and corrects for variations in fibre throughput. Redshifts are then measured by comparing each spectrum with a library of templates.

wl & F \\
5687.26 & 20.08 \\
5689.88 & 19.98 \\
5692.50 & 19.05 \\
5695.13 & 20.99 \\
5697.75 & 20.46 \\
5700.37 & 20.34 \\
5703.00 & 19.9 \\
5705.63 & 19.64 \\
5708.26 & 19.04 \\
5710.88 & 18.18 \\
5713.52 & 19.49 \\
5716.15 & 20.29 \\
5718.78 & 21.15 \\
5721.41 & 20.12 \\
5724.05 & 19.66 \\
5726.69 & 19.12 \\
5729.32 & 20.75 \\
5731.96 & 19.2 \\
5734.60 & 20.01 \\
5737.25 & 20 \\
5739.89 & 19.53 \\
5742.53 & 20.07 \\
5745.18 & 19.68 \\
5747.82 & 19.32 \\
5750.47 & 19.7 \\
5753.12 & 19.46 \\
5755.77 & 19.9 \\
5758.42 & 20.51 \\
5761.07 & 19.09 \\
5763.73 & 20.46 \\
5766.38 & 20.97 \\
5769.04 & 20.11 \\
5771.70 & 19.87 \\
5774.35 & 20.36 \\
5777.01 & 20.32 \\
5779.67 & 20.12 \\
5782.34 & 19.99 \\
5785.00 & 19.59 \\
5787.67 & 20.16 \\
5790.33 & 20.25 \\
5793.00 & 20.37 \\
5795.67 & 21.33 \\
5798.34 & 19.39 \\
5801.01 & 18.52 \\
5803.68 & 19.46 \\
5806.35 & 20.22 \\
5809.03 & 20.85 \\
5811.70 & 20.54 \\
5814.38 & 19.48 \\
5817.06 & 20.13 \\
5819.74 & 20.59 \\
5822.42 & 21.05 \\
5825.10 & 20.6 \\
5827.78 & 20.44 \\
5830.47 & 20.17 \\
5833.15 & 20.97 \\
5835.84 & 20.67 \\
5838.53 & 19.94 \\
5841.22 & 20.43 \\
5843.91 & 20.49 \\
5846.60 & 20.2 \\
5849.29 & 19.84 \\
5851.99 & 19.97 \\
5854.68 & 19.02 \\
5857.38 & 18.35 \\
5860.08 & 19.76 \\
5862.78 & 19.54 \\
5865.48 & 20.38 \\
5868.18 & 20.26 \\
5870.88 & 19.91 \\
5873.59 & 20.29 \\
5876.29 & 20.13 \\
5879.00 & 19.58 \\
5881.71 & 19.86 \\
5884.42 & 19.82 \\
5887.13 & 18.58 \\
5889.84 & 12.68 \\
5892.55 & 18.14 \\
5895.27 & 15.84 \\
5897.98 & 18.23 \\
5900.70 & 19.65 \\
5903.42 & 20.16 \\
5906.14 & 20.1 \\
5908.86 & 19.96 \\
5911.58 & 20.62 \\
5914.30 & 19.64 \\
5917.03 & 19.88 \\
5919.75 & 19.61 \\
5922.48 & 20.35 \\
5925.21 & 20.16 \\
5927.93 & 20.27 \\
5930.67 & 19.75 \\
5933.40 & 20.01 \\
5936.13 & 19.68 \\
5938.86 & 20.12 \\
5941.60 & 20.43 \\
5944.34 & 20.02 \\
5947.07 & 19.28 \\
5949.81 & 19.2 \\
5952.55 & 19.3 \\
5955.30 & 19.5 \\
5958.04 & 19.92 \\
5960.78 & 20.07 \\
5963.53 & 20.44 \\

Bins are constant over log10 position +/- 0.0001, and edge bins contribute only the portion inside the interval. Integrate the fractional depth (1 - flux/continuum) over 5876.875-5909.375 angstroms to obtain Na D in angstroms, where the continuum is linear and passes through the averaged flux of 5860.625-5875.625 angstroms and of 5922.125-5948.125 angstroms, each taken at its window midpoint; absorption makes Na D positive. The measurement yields 2.42 angstroms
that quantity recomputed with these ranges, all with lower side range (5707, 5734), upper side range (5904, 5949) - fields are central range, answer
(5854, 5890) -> 1.0 angstroms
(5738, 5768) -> -0.2 angstroms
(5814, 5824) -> -0.3 angstroms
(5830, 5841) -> -0.3 angstroms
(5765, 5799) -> -0.8 angstroms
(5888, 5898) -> 1.9 angstroms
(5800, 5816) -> 0.0 angstroms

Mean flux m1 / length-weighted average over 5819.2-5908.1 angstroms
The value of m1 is 19.6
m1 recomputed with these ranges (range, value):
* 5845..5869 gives 19.7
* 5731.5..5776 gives 19.9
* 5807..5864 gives 20.1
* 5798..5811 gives 19.8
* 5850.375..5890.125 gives 19.4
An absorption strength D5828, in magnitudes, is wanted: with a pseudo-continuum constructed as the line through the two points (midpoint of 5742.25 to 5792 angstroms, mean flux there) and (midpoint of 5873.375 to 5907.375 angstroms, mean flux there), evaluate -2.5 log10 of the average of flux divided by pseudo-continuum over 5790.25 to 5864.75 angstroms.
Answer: -0.04 mag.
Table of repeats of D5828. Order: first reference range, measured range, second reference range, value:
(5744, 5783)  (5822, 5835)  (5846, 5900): -0.07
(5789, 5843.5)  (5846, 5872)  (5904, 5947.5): 0.03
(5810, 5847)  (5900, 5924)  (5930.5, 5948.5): 0.00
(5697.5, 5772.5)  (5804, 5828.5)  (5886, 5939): -0.05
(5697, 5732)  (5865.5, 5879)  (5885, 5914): -0.08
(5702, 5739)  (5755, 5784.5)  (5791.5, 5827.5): -0.01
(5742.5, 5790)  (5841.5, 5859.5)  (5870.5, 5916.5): -0.02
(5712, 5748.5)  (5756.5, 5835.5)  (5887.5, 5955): -0.03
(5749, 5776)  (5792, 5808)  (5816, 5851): 0.02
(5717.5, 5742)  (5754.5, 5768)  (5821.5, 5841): 0.00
